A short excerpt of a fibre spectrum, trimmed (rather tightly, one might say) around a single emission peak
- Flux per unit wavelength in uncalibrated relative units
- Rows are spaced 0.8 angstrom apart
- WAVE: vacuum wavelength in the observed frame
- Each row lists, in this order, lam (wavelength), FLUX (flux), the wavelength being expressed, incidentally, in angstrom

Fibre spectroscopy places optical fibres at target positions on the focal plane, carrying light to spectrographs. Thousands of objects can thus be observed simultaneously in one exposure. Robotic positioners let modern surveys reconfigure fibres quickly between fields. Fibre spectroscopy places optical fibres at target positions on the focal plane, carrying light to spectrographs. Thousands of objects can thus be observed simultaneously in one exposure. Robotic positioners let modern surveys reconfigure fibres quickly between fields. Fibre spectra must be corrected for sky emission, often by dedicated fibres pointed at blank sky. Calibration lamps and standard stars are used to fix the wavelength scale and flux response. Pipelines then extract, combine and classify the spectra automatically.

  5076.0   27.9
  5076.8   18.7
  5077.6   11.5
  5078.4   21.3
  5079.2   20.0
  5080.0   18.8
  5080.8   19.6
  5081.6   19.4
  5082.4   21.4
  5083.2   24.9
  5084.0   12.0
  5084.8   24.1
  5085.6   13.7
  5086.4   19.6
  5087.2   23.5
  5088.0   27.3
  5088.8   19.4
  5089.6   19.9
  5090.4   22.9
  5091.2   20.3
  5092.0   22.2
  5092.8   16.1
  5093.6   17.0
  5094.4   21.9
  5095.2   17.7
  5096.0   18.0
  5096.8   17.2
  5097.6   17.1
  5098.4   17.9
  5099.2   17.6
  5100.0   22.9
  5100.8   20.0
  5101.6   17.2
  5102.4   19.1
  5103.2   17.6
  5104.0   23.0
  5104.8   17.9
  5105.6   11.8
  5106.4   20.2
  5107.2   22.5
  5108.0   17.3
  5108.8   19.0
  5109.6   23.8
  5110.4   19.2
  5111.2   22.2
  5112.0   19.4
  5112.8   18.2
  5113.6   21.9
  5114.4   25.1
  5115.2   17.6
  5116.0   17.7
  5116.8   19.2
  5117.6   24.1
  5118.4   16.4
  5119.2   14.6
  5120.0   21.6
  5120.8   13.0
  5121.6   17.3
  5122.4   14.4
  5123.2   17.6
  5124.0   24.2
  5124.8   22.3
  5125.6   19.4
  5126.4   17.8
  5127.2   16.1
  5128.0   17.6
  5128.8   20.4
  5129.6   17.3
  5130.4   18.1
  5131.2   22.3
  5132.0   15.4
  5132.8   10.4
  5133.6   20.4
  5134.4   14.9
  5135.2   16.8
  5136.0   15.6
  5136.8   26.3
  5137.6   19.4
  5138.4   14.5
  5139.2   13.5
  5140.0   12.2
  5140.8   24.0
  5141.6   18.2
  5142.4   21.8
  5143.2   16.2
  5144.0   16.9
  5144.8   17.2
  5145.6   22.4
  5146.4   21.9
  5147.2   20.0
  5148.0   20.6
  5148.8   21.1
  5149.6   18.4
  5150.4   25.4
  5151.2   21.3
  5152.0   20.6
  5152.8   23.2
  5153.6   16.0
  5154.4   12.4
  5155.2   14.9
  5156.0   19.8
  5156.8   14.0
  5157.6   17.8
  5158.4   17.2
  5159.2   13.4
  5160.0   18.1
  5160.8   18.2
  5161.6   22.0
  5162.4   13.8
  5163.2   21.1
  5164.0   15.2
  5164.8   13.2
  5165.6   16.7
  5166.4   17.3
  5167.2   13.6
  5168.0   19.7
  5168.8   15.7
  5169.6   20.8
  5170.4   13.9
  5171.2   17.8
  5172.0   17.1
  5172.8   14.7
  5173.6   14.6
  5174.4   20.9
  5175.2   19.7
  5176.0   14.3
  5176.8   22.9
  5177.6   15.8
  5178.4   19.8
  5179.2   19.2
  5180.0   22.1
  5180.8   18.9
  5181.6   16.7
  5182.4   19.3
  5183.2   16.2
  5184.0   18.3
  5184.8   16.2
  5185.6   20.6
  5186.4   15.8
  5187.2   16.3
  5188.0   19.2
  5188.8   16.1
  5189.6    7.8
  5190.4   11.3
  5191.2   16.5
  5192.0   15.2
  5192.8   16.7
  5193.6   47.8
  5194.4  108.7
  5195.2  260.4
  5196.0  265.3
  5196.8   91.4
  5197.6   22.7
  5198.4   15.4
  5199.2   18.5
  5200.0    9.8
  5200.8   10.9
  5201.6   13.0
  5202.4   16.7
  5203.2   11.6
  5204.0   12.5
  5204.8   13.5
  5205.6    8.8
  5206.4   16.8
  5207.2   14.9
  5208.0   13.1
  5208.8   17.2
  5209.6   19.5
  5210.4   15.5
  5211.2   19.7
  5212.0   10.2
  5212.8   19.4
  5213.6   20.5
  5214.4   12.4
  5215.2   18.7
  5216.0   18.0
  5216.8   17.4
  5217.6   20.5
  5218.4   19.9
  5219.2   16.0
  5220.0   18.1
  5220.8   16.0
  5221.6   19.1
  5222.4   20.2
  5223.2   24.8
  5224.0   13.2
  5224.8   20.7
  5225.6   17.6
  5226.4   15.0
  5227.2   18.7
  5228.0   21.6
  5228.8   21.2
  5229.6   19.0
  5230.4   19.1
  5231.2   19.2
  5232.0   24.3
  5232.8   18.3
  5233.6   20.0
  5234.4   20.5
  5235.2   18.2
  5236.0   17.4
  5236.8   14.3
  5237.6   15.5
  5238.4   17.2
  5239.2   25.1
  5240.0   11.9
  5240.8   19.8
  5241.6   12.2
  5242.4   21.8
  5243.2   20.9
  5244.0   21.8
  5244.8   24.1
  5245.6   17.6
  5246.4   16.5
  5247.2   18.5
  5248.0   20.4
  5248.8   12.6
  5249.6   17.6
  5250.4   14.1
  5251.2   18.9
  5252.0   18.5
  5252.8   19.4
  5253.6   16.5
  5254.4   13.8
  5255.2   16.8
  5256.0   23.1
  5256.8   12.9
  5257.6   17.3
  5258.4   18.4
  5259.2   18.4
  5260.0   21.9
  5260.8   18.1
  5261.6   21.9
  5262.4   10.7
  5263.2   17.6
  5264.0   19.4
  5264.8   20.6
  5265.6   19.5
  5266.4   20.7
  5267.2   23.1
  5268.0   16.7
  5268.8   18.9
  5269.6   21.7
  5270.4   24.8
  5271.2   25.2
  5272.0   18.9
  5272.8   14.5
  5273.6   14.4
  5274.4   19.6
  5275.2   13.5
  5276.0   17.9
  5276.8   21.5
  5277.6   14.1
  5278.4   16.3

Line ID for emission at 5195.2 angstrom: H-beta 4861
